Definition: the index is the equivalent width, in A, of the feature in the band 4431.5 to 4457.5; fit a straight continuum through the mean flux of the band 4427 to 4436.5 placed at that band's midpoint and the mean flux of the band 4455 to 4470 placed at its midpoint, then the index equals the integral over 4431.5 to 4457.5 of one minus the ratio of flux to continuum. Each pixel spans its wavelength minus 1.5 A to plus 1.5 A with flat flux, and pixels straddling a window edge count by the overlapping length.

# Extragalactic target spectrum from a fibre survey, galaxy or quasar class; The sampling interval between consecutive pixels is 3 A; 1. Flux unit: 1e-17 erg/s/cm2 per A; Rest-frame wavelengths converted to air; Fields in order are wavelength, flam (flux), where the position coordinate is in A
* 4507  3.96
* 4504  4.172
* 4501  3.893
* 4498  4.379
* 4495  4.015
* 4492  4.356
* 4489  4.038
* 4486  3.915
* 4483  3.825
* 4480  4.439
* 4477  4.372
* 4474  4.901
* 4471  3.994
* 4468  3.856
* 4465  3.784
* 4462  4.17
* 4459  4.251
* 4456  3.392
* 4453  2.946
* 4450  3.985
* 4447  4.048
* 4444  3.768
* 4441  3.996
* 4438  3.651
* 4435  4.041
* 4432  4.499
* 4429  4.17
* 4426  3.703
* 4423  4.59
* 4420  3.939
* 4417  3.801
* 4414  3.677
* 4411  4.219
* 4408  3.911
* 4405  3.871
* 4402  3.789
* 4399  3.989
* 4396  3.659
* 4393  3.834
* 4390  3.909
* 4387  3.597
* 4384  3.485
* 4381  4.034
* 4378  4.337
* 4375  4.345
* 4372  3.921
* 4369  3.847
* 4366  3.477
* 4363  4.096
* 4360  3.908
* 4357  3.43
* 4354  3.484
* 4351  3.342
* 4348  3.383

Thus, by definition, 1.9 A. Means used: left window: 4.21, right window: 3.91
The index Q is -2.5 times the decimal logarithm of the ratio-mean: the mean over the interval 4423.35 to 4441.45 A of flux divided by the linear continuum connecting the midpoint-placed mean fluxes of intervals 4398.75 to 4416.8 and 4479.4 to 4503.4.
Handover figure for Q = -0.03 mag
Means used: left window 3.9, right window 4.1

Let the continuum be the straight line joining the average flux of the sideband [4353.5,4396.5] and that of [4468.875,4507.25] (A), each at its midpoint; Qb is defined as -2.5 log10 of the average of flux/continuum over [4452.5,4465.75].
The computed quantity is 0.09 mag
